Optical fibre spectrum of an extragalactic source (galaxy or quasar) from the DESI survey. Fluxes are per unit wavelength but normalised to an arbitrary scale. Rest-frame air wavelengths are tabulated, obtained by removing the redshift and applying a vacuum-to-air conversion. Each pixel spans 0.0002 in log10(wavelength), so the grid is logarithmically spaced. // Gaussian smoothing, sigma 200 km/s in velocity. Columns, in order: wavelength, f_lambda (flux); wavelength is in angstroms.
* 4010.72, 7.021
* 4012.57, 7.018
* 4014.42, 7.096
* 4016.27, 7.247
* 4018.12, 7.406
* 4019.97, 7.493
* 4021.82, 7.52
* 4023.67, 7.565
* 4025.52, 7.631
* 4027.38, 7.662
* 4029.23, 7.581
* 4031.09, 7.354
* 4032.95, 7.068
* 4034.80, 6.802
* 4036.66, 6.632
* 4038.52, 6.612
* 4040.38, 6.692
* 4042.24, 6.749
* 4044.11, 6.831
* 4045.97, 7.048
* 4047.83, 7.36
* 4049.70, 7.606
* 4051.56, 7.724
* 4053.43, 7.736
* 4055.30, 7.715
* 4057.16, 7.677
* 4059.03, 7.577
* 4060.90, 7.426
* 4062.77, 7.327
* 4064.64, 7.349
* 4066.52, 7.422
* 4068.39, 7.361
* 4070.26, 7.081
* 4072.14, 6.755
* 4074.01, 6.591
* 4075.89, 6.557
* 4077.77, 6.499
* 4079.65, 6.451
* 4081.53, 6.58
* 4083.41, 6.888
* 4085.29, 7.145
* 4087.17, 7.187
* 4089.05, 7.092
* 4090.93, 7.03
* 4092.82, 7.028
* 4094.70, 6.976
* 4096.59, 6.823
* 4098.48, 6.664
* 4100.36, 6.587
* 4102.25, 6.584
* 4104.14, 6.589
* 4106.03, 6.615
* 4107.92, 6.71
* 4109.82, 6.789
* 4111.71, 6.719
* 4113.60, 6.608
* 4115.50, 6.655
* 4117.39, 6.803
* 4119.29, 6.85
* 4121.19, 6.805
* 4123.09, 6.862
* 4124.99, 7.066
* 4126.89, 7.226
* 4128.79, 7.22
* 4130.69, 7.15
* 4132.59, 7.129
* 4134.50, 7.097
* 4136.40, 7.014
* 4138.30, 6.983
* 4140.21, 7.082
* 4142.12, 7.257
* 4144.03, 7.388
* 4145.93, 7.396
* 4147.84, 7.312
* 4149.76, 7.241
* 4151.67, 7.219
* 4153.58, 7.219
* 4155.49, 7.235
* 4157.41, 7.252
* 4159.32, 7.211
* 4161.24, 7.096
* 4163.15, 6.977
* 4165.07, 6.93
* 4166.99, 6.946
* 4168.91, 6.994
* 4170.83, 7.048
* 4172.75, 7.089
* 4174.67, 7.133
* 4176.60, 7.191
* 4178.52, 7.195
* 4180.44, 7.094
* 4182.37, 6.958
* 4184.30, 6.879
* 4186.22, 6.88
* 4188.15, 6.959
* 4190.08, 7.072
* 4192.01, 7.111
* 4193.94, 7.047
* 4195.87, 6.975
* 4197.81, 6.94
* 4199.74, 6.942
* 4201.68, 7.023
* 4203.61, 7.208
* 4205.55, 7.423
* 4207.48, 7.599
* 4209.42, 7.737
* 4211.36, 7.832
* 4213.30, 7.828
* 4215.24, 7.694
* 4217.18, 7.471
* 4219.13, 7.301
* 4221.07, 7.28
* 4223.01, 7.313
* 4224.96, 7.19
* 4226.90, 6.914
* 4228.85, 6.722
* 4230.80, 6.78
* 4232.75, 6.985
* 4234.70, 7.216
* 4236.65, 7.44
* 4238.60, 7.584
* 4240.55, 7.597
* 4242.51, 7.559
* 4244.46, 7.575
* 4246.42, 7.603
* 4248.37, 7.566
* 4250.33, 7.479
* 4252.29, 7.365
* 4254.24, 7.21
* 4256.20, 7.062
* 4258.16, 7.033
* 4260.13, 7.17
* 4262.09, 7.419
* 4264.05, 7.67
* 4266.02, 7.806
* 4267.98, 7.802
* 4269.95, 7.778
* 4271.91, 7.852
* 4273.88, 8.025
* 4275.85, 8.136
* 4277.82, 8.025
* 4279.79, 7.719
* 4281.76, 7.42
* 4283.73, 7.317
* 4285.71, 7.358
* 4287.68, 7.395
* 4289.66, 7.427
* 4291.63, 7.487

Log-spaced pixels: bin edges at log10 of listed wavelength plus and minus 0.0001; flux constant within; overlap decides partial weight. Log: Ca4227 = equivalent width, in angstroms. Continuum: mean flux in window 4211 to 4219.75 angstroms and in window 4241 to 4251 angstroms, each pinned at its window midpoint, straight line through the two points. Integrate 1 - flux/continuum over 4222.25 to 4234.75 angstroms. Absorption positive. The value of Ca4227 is 1.0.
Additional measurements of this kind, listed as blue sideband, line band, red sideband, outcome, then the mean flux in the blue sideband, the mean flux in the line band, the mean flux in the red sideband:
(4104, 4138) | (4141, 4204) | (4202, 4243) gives 0.2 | 6.89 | 7.1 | 7.36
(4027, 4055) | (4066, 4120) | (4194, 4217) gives 3.1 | 7.17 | 6.81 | 7.37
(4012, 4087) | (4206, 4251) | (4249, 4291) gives 0.4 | 7.17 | 7.4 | 7.55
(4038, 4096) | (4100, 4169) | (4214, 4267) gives 1.9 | 7.1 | 7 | 7.34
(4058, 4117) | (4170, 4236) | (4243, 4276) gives 1.4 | 6.89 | 7.18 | 7.55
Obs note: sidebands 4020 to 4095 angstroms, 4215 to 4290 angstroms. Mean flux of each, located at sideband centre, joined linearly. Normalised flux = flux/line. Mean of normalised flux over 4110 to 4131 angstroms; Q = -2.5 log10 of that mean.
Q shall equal 0.05 mag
